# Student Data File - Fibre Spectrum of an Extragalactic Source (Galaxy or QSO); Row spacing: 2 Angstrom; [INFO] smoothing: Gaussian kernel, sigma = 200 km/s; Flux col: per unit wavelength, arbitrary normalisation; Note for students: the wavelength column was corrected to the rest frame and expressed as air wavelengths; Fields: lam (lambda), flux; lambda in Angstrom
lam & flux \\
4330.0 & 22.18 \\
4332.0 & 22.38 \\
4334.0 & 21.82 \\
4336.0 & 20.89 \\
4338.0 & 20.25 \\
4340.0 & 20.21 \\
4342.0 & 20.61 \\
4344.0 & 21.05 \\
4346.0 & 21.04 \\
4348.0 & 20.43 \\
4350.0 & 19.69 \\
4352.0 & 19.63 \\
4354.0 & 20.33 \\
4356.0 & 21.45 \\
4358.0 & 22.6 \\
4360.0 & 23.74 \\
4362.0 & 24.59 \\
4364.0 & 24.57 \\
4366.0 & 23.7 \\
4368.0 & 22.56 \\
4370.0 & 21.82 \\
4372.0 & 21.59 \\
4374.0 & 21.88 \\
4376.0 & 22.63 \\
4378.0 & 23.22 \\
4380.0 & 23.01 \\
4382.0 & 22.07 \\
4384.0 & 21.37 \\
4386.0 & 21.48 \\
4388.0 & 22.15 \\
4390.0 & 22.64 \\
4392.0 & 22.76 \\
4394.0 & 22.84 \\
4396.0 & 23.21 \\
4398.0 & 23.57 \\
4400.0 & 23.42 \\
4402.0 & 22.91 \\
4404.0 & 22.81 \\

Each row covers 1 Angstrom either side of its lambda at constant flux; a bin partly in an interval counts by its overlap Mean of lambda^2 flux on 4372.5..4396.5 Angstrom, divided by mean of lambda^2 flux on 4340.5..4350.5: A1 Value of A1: 1.11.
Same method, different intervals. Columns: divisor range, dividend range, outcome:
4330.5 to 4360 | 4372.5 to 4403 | 1.10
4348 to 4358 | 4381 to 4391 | 1.09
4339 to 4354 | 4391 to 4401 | 1.16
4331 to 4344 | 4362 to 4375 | 1.10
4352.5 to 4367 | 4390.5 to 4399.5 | 1.03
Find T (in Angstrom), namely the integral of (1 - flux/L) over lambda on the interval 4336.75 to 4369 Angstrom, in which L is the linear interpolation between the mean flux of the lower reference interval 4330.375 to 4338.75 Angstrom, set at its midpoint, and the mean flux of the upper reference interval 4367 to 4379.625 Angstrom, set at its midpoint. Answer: 0.3 Angstrom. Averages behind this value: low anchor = 21.4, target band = 21.6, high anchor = 22.3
